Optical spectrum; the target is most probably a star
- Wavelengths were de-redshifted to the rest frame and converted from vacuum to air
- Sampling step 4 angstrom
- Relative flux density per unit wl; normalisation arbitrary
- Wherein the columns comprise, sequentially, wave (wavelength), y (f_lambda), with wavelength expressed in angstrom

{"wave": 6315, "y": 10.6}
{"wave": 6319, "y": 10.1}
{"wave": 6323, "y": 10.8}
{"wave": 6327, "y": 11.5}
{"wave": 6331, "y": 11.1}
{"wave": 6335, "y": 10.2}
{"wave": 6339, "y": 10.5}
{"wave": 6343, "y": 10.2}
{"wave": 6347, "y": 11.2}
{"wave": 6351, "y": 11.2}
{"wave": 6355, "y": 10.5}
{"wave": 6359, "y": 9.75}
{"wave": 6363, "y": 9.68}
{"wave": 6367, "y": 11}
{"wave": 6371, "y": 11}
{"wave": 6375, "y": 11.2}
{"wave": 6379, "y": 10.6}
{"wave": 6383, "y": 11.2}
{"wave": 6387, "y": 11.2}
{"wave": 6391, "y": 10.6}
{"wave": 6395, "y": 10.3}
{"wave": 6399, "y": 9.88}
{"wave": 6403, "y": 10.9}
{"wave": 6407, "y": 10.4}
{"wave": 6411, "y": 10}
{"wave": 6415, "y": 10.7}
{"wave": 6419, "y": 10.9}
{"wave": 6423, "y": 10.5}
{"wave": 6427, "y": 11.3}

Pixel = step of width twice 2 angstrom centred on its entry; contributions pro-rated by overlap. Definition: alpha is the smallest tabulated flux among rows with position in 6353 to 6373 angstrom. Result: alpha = 9.68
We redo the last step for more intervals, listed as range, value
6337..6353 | 10.2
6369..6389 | 10.6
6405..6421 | 10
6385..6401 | 9.88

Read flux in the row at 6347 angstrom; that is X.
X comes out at 11.2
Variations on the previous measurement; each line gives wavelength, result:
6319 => 10.1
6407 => 10.4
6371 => 11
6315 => 10.6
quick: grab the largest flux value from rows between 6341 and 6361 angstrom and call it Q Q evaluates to 11.2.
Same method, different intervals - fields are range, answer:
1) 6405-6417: 10.7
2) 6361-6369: 11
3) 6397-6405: 10.9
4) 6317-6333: 11.5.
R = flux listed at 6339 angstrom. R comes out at 10.5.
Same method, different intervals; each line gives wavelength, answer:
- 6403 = 10.9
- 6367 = 11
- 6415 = 10.7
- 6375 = 11.2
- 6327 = 11.5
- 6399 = 9.88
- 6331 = 11.1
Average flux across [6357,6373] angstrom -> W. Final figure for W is 10.4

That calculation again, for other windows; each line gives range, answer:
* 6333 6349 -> 10.5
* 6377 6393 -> 10.9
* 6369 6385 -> 11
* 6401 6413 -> 10.4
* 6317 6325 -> 10.4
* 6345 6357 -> 11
